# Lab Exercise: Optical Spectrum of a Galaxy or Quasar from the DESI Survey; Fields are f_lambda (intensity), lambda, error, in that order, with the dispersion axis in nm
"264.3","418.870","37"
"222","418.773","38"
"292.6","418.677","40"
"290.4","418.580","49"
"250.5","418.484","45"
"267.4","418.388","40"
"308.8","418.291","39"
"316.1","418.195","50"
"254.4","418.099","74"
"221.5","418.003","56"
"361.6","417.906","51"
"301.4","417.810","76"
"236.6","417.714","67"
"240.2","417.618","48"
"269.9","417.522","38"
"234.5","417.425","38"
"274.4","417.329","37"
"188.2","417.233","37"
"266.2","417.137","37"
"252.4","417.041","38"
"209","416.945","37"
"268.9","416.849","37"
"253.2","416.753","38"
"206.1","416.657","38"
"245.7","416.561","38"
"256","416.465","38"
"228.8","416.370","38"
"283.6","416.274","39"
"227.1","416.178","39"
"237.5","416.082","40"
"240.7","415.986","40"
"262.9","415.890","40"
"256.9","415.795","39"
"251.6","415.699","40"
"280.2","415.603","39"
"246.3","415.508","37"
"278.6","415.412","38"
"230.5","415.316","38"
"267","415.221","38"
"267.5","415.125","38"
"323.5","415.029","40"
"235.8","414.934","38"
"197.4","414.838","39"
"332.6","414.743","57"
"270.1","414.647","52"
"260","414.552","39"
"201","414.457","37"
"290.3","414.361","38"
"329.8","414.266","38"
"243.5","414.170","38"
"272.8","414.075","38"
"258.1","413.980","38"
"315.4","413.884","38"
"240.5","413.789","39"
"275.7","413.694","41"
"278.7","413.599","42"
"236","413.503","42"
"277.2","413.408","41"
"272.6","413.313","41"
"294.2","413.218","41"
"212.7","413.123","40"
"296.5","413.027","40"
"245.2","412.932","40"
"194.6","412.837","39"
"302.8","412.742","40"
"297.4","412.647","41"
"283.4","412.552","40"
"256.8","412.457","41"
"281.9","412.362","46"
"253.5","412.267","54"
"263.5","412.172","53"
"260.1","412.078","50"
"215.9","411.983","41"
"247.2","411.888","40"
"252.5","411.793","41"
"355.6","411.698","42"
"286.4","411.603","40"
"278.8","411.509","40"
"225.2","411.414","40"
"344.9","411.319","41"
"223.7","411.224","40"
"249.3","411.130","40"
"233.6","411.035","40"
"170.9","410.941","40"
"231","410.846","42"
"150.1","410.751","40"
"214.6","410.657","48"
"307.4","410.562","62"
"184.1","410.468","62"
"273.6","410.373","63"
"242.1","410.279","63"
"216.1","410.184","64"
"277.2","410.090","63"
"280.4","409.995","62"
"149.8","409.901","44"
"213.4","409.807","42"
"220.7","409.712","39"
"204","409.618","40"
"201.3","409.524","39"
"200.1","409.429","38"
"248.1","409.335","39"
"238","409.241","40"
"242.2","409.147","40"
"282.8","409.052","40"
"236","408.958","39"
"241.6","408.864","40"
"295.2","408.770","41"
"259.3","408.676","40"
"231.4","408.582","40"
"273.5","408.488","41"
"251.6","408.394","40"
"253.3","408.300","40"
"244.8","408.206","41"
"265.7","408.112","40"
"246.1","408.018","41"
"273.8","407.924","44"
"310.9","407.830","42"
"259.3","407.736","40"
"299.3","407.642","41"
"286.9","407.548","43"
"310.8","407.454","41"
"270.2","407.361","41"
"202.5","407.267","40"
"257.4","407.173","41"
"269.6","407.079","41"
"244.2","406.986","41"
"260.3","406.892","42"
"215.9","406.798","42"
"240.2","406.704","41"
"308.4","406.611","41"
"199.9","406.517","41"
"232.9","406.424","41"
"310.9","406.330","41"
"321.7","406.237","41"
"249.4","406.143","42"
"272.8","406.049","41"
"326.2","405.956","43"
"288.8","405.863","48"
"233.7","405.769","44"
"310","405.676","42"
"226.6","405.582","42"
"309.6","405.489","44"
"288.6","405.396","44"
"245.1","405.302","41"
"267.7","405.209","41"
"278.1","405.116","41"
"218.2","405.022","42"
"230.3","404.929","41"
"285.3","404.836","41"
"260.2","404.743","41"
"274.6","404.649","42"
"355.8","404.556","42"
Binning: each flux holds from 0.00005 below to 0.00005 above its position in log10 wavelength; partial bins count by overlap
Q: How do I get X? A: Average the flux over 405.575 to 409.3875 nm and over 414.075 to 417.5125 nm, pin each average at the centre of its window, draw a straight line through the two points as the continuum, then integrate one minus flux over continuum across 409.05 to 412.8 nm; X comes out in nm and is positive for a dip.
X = 0.20 nm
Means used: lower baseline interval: 264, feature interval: 246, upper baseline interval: 255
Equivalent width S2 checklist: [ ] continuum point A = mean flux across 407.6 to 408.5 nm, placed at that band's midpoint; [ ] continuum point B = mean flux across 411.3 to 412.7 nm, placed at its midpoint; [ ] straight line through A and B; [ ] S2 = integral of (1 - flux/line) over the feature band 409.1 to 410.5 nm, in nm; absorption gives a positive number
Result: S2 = 0.22 nm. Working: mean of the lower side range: 267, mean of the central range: 227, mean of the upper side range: 272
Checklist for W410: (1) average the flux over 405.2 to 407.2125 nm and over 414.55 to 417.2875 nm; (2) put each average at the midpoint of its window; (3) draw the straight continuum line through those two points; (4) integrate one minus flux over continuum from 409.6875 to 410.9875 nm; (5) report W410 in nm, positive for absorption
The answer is 0.19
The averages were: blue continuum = 267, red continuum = 253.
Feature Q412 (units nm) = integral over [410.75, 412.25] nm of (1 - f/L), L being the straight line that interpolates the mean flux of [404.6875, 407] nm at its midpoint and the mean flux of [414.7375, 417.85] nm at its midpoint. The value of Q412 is 0.03 nm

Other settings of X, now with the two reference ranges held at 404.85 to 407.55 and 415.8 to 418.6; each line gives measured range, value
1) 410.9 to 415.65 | -0.09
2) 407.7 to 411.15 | 0.30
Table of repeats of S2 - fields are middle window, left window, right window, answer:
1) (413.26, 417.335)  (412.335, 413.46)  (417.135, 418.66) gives 0.15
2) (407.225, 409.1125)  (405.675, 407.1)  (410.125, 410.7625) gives -0.10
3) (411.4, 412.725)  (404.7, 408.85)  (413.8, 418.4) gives -0.04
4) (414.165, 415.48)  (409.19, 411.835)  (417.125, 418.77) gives -0.06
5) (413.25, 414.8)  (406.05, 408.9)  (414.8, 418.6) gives -0.08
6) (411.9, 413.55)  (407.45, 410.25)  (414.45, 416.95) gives -0.06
